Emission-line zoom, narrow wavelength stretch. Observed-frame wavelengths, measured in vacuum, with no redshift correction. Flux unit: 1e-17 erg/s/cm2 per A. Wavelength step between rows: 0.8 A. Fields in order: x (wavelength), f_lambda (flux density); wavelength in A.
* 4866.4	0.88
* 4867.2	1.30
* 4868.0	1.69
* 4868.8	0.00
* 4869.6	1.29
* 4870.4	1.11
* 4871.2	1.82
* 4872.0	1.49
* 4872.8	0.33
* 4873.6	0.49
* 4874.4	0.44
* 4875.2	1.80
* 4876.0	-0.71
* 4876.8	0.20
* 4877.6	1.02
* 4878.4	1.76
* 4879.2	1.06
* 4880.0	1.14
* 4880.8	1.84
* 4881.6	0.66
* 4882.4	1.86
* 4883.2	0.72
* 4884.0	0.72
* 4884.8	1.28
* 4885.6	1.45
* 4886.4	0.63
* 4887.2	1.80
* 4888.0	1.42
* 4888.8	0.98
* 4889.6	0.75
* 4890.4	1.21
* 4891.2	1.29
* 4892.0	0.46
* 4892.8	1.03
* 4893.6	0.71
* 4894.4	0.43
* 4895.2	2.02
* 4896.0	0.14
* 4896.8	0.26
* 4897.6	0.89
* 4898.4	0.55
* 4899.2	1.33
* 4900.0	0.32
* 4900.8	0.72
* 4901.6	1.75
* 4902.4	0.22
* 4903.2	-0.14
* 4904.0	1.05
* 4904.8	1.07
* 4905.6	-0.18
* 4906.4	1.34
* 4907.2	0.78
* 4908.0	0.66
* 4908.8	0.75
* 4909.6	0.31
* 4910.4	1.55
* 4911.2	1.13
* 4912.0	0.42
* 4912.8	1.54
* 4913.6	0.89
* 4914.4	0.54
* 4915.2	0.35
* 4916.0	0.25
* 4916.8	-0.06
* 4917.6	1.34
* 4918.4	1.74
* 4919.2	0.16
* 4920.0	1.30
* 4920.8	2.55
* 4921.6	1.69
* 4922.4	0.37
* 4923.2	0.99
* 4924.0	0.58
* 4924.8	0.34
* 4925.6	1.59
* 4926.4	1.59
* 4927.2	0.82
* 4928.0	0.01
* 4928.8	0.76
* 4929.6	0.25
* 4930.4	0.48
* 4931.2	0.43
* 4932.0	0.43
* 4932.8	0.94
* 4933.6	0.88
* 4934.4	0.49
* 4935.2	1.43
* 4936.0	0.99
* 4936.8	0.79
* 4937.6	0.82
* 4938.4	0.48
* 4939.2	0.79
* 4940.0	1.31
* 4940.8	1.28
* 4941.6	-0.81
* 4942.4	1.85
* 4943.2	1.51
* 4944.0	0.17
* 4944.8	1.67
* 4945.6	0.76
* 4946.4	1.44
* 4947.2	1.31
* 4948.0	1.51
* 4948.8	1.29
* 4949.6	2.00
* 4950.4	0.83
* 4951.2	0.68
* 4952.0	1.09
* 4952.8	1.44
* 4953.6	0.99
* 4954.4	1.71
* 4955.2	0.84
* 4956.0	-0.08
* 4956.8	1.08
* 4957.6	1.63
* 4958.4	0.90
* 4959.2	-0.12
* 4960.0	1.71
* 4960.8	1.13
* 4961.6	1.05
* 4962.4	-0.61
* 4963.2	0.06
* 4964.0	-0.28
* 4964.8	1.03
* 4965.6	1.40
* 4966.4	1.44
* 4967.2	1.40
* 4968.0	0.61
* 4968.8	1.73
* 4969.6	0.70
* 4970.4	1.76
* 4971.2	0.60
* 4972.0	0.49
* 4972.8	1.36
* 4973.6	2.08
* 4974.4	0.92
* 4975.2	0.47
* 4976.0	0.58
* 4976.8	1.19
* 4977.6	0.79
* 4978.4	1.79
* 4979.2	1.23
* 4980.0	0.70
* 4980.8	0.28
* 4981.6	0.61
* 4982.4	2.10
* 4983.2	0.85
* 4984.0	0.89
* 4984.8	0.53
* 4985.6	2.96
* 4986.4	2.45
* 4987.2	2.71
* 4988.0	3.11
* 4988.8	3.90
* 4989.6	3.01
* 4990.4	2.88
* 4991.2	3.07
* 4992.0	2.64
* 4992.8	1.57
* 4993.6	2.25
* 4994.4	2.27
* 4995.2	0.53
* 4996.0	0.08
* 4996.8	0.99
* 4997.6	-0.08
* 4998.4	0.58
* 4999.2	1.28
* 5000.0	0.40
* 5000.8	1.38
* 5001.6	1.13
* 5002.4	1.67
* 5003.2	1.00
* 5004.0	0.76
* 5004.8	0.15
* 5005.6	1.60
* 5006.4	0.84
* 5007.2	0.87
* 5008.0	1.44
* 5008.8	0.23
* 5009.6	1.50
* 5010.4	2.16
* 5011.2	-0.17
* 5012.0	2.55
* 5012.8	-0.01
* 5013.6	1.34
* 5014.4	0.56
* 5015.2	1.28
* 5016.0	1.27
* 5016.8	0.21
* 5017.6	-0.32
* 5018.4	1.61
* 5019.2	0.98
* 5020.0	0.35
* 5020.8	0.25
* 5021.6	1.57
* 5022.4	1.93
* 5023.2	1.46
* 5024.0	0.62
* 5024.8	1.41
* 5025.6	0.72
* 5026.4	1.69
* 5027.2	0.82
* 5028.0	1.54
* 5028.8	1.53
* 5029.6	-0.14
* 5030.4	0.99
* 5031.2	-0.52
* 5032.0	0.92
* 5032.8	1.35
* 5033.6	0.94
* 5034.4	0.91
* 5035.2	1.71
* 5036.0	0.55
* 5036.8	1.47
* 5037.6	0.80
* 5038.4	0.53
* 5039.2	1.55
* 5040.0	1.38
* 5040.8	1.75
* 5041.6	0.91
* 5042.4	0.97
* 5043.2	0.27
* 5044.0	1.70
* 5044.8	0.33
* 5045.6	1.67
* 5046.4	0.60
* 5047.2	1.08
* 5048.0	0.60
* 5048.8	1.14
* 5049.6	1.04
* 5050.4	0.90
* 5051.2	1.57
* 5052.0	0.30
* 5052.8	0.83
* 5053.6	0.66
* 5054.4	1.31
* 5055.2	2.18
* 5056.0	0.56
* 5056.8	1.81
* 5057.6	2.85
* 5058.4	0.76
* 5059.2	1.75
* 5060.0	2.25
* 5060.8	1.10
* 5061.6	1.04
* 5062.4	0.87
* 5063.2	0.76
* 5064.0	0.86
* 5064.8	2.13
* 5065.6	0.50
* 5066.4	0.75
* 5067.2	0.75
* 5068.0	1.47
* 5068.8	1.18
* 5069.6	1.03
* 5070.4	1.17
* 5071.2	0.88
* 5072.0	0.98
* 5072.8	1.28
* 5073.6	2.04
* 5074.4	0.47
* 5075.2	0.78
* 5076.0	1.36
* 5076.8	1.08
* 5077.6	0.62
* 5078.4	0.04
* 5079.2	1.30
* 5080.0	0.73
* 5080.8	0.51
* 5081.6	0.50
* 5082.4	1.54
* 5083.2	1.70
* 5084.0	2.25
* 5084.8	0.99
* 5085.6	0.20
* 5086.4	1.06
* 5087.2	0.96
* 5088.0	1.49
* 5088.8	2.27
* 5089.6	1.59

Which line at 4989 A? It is [O II] 3727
